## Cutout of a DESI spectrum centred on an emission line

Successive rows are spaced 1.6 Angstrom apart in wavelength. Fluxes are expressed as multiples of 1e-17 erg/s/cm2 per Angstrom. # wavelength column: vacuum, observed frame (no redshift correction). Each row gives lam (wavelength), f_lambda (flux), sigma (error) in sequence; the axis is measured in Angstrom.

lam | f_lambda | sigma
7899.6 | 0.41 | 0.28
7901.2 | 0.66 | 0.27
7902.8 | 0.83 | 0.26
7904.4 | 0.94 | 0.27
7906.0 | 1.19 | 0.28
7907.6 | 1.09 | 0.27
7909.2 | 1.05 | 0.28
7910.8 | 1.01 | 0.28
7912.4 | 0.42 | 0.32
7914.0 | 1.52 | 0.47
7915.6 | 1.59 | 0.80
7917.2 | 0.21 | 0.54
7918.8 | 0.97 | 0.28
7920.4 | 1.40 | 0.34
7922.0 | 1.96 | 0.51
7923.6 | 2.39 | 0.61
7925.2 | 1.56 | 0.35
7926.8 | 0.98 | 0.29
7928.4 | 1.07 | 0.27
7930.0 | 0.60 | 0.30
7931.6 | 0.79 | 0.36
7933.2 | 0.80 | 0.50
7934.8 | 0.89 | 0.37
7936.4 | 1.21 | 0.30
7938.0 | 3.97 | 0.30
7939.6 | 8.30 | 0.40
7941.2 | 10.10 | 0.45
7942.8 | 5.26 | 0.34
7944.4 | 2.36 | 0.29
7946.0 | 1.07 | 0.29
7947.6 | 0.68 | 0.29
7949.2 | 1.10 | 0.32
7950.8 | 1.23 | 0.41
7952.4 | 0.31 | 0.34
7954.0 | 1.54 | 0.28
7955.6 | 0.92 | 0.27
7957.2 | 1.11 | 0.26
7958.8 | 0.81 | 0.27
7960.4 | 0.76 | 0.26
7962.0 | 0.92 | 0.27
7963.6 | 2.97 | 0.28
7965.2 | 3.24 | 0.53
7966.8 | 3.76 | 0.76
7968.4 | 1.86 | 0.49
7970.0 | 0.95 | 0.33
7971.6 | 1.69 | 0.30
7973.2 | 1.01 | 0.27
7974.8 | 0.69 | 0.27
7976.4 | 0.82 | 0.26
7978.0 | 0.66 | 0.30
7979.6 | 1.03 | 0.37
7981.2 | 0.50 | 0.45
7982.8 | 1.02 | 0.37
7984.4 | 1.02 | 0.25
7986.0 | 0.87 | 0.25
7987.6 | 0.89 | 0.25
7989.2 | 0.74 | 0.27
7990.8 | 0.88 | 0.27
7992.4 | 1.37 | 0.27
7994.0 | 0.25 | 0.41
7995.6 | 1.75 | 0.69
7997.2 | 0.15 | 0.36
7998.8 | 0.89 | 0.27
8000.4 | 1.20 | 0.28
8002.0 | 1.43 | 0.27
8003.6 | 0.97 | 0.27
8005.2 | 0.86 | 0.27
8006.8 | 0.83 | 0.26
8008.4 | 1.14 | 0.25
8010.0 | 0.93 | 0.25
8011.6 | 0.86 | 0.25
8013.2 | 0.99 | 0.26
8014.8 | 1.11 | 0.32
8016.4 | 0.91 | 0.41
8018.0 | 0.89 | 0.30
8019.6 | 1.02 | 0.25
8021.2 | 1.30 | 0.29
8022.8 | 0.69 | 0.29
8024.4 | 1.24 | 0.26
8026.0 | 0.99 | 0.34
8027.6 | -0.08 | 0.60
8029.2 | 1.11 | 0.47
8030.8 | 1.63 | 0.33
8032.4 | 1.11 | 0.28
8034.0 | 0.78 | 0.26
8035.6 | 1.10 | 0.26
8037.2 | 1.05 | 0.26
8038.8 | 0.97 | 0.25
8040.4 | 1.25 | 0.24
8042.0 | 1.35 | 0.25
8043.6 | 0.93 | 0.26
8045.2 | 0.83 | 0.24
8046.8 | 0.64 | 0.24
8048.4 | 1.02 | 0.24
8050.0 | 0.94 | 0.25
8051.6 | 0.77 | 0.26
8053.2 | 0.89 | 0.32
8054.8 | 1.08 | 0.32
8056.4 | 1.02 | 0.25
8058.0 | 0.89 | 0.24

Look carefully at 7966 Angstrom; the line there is [N II] 6583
